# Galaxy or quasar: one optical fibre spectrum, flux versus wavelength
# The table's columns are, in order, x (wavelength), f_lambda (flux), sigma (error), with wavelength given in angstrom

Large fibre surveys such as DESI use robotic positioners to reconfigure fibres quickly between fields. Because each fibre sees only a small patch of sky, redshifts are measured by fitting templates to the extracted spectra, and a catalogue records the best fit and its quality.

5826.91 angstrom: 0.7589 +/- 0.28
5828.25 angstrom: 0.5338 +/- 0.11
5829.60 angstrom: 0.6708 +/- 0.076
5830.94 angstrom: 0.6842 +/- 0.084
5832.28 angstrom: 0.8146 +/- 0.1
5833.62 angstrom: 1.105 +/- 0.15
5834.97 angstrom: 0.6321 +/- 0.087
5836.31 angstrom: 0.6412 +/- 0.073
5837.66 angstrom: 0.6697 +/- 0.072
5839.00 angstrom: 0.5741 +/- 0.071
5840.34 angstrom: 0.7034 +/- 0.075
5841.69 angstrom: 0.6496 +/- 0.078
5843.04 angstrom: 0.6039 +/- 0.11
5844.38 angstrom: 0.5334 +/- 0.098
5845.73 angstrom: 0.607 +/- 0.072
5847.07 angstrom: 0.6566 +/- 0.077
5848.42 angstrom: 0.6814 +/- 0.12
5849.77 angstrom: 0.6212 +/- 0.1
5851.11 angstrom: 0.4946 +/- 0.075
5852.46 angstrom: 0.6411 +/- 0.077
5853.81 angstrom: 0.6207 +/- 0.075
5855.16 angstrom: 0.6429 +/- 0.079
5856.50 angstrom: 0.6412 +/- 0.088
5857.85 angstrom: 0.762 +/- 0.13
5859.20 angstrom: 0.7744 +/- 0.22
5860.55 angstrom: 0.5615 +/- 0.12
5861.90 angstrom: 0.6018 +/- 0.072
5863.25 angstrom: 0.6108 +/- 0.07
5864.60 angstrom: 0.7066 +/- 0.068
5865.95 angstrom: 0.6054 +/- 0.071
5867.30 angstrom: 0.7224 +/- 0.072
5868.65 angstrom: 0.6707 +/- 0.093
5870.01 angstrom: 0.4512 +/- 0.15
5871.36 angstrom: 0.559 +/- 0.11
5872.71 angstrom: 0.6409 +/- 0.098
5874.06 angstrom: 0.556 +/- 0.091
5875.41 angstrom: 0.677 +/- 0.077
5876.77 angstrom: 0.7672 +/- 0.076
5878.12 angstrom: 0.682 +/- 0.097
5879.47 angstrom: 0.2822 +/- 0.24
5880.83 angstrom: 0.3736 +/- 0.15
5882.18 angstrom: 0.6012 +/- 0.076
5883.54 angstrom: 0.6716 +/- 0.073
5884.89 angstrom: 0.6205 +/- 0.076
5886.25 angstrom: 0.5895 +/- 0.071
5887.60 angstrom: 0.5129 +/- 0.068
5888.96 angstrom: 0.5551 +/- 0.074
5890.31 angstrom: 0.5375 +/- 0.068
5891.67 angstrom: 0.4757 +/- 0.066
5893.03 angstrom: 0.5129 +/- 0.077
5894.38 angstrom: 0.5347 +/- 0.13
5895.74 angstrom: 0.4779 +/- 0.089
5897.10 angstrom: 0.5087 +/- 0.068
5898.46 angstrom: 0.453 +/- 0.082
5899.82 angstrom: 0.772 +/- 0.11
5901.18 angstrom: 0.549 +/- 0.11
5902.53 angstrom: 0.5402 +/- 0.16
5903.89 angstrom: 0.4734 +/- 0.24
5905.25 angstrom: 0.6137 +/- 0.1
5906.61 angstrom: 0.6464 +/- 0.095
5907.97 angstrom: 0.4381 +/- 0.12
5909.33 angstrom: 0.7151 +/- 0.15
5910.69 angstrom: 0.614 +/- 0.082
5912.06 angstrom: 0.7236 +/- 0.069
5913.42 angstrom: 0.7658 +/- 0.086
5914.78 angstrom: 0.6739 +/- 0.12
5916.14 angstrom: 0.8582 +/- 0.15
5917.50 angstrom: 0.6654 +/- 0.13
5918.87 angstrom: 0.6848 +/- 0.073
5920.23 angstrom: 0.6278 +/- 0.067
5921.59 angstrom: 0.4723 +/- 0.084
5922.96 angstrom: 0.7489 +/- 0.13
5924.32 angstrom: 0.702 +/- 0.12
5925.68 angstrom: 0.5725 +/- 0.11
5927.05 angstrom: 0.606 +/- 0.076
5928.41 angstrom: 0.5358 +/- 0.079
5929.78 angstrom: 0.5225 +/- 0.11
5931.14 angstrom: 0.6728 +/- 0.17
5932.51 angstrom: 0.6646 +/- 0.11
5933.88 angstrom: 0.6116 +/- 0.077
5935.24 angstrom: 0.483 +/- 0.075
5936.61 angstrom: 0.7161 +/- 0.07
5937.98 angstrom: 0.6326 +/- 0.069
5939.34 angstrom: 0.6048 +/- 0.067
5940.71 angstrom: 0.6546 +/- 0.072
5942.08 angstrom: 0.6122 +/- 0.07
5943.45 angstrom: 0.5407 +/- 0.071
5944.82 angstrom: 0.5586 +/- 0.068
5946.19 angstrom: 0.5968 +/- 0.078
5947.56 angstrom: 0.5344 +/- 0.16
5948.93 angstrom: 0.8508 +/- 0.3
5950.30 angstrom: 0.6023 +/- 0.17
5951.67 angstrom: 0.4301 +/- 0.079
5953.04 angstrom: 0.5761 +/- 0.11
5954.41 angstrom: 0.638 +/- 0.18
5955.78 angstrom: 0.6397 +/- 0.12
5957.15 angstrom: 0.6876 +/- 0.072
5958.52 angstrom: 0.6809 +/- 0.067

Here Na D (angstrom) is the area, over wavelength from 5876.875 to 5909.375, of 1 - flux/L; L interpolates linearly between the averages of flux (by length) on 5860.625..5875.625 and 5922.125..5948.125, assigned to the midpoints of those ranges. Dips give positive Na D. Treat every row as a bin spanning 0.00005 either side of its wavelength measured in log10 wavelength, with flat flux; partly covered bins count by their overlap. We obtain 3.4 angstrom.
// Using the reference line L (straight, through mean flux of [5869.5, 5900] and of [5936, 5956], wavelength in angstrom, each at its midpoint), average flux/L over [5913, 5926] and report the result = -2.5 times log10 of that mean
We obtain -0.159 mag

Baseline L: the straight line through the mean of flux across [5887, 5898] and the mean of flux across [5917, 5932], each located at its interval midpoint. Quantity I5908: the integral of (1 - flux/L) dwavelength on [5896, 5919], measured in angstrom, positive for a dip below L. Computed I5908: -2.48 angstrom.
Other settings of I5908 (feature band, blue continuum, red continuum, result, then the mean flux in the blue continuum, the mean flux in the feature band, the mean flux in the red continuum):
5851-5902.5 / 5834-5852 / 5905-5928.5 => 3.9 angstrom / 0.629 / 0.59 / 0.651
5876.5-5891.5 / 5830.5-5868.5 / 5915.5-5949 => 2.1 angstrom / 0.663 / 0.555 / 0.625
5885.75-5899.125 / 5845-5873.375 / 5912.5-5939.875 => 2.6 angstrom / 0.632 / 0.515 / 0.642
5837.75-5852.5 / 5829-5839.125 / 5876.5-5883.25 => 1.5 angstrom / 0.733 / 0.616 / 0.535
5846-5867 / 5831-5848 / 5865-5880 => 0.0 angstrom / 0.683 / 0.642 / 0.606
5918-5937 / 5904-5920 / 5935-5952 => 0.6 angstrom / 0.664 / 0.615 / 0.608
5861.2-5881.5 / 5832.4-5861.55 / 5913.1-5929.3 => 2.0 angstrom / 0.66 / 0.594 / 0.655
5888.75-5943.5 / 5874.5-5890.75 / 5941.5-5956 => -1.9 angstrom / 0.573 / 0.605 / 0.597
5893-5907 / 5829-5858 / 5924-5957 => 1.7 angstrom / 0.664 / 0.553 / 0.607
